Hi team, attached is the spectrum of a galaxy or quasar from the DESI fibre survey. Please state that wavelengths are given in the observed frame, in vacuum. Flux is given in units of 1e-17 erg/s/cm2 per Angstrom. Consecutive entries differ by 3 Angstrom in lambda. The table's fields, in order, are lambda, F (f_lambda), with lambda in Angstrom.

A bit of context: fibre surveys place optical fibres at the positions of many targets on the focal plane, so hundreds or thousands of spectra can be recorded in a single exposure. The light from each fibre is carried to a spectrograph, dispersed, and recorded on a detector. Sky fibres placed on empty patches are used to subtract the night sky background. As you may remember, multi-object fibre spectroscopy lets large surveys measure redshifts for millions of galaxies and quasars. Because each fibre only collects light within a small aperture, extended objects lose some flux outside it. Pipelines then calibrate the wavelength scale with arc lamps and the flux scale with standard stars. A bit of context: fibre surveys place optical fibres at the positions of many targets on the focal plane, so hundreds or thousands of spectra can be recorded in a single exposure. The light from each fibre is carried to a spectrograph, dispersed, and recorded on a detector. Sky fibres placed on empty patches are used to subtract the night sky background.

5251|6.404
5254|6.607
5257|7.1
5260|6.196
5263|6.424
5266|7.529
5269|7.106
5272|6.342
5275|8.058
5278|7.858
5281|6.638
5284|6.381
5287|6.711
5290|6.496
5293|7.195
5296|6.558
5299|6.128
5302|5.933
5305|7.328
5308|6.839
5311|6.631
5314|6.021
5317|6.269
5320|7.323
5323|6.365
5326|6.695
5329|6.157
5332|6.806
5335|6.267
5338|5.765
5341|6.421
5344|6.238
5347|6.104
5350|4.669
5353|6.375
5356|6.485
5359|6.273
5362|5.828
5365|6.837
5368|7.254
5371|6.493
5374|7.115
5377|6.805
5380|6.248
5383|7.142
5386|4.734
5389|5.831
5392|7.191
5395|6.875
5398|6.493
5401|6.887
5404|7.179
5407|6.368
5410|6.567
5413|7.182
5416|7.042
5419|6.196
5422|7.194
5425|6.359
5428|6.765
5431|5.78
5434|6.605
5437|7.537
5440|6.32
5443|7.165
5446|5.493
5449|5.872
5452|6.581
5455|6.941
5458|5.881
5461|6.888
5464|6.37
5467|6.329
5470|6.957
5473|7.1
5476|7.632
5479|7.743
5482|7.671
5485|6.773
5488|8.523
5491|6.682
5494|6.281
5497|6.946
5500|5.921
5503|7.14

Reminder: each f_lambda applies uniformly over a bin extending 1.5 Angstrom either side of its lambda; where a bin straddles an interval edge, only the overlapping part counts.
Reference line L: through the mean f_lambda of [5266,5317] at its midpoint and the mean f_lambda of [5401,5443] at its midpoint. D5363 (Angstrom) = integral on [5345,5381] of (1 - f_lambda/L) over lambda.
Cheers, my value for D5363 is 2.0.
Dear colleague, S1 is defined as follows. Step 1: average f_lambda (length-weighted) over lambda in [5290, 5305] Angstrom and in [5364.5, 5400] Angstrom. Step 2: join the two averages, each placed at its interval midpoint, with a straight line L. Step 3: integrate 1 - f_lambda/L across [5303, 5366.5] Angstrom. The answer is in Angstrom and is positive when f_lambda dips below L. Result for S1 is 1.9 Angstrom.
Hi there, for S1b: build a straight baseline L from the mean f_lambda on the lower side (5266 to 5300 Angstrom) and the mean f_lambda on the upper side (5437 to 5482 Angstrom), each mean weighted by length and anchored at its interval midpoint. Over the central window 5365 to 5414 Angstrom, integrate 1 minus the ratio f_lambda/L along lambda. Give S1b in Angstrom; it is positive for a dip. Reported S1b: 1.06 Angstrom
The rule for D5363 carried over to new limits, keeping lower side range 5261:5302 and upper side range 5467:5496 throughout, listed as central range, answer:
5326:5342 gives 1.4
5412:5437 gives 1.5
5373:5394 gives 1.8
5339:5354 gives 2.2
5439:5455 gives 1.8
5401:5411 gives 0.5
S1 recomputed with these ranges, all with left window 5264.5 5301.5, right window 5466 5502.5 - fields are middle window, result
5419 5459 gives 3.0 Angstrom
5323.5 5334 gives 0.6 Angstrom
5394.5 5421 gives 0.9 Angstrom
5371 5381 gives 0.4 Angstrom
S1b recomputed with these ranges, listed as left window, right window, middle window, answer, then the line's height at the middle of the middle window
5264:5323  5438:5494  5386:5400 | 0.8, 6.81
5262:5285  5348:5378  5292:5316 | 1.0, 6.84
